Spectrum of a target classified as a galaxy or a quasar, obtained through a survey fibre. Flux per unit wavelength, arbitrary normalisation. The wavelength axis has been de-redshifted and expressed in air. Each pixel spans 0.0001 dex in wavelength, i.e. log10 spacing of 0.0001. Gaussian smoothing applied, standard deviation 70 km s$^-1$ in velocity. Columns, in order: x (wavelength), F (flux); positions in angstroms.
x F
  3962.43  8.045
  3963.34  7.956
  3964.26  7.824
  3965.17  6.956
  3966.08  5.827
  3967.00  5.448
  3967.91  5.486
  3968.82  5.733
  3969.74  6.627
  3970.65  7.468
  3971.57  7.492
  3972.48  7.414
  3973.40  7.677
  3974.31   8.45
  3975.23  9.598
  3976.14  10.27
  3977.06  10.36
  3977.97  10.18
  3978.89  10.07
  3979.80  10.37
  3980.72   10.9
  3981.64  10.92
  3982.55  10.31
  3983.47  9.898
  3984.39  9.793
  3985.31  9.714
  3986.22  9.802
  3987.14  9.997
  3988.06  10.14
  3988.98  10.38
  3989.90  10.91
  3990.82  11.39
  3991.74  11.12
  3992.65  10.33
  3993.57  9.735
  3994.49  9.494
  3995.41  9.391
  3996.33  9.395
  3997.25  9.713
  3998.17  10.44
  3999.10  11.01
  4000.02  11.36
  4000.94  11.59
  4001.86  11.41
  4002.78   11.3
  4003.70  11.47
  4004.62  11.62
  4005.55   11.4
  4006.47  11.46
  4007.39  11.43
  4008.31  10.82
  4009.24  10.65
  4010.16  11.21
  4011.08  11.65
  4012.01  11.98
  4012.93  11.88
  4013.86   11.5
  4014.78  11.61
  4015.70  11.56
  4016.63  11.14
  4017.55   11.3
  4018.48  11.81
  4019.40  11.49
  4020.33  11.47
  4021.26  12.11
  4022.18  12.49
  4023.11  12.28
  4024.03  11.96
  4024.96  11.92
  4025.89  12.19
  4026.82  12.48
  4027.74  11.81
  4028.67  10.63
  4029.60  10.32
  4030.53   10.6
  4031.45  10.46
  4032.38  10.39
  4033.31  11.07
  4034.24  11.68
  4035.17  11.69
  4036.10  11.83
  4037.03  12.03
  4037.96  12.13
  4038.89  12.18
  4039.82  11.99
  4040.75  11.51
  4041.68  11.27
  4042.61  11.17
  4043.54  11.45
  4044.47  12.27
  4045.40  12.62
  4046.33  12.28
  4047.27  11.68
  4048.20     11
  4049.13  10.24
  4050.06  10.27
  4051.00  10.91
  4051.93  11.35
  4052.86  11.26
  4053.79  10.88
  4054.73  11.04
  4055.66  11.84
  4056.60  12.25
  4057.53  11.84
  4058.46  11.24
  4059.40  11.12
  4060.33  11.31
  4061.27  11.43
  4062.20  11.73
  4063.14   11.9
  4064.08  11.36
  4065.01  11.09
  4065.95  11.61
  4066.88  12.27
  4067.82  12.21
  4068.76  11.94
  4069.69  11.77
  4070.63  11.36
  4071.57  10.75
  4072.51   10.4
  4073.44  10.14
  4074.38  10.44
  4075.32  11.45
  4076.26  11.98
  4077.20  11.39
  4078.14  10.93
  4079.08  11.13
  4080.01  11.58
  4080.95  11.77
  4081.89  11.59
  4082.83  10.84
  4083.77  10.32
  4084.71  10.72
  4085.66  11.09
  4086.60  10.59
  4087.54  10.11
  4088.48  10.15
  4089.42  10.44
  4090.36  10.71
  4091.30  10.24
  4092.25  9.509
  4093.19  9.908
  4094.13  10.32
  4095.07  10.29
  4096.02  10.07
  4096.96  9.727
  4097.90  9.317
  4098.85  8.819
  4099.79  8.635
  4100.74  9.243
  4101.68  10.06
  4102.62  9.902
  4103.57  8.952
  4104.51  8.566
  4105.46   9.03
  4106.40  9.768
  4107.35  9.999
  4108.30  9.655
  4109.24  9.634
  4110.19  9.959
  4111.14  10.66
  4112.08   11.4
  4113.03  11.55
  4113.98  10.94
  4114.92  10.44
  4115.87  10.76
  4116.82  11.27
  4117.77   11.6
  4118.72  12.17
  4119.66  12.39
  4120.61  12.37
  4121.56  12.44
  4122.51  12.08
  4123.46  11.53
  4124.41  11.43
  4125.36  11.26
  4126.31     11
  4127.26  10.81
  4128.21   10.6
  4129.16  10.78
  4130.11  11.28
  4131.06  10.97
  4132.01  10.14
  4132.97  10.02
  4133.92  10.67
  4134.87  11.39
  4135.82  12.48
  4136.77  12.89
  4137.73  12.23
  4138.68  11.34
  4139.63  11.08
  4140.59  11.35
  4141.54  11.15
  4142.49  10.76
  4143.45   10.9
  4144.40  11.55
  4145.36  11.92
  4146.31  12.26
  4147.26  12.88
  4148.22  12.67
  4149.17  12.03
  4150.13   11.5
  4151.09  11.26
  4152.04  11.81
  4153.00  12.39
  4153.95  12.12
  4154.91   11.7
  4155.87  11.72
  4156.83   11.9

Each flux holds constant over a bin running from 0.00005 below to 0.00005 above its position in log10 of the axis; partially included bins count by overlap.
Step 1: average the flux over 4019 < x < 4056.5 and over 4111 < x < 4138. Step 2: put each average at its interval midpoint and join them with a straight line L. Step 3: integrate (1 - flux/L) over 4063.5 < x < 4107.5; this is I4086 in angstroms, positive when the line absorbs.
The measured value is 3.5 angstroms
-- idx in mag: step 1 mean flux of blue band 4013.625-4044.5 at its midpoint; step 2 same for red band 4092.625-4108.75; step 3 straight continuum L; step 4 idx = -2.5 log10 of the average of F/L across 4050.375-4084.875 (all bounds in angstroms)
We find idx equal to -0.08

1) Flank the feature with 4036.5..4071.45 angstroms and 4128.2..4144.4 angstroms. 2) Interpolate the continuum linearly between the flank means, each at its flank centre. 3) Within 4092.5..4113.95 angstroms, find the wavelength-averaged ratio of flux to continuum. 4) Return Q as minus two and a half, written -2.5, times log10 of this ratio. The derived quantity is 0.16 mag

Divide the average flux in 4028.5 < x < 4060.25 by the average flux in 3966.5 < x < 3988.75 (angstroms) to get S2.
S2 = 1.27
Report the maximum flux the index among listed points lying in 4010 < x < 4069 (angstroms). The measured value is 12.62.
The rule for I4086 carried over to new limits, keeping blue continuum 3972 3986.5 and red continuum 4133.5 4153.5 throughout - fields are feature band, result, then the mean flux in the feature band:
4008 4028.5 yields -3.0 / 11.7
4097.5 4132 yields 2.5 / 10.6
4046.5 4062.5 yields -0.9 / 11.3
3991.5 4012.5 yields -1.8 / 10.9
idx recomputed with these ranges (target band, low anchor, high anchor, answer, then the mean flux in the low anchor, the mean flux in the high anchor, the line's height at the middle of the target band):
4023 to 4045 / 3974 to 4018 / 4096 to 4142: -0.08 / 10.7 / 10.7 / 10.7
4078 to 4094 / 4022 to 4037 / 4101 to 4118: -0.01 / 11.5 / 10.2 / 10.6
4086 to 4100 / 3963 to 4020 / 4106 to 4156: 0.10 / 9.97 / 11.3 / 11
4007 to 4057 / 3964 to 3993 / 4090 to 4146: -0.19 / 9.04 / 10.7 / 9.68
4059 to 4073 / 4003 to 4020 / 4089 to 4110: -0.11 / 11.4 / 9.67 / 10.3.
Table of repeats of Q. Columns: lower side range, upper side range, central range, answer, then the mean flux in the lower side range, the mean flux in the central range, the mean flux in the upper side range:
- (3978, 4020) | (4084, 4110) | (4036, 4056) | -0.12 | 10.8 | 11.5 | 9.83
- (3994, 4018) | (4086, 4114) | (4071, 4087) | -0.08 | 11.1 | 11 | 9.93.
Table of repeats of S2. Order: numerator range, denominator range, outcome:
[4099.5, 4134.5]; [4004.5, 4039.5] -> 0.92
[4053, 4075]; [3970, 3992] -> 1.17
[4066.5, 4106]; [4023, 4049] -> 0.91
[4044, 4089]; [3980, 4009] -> 1.06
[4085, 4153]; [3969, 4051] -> 1.00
